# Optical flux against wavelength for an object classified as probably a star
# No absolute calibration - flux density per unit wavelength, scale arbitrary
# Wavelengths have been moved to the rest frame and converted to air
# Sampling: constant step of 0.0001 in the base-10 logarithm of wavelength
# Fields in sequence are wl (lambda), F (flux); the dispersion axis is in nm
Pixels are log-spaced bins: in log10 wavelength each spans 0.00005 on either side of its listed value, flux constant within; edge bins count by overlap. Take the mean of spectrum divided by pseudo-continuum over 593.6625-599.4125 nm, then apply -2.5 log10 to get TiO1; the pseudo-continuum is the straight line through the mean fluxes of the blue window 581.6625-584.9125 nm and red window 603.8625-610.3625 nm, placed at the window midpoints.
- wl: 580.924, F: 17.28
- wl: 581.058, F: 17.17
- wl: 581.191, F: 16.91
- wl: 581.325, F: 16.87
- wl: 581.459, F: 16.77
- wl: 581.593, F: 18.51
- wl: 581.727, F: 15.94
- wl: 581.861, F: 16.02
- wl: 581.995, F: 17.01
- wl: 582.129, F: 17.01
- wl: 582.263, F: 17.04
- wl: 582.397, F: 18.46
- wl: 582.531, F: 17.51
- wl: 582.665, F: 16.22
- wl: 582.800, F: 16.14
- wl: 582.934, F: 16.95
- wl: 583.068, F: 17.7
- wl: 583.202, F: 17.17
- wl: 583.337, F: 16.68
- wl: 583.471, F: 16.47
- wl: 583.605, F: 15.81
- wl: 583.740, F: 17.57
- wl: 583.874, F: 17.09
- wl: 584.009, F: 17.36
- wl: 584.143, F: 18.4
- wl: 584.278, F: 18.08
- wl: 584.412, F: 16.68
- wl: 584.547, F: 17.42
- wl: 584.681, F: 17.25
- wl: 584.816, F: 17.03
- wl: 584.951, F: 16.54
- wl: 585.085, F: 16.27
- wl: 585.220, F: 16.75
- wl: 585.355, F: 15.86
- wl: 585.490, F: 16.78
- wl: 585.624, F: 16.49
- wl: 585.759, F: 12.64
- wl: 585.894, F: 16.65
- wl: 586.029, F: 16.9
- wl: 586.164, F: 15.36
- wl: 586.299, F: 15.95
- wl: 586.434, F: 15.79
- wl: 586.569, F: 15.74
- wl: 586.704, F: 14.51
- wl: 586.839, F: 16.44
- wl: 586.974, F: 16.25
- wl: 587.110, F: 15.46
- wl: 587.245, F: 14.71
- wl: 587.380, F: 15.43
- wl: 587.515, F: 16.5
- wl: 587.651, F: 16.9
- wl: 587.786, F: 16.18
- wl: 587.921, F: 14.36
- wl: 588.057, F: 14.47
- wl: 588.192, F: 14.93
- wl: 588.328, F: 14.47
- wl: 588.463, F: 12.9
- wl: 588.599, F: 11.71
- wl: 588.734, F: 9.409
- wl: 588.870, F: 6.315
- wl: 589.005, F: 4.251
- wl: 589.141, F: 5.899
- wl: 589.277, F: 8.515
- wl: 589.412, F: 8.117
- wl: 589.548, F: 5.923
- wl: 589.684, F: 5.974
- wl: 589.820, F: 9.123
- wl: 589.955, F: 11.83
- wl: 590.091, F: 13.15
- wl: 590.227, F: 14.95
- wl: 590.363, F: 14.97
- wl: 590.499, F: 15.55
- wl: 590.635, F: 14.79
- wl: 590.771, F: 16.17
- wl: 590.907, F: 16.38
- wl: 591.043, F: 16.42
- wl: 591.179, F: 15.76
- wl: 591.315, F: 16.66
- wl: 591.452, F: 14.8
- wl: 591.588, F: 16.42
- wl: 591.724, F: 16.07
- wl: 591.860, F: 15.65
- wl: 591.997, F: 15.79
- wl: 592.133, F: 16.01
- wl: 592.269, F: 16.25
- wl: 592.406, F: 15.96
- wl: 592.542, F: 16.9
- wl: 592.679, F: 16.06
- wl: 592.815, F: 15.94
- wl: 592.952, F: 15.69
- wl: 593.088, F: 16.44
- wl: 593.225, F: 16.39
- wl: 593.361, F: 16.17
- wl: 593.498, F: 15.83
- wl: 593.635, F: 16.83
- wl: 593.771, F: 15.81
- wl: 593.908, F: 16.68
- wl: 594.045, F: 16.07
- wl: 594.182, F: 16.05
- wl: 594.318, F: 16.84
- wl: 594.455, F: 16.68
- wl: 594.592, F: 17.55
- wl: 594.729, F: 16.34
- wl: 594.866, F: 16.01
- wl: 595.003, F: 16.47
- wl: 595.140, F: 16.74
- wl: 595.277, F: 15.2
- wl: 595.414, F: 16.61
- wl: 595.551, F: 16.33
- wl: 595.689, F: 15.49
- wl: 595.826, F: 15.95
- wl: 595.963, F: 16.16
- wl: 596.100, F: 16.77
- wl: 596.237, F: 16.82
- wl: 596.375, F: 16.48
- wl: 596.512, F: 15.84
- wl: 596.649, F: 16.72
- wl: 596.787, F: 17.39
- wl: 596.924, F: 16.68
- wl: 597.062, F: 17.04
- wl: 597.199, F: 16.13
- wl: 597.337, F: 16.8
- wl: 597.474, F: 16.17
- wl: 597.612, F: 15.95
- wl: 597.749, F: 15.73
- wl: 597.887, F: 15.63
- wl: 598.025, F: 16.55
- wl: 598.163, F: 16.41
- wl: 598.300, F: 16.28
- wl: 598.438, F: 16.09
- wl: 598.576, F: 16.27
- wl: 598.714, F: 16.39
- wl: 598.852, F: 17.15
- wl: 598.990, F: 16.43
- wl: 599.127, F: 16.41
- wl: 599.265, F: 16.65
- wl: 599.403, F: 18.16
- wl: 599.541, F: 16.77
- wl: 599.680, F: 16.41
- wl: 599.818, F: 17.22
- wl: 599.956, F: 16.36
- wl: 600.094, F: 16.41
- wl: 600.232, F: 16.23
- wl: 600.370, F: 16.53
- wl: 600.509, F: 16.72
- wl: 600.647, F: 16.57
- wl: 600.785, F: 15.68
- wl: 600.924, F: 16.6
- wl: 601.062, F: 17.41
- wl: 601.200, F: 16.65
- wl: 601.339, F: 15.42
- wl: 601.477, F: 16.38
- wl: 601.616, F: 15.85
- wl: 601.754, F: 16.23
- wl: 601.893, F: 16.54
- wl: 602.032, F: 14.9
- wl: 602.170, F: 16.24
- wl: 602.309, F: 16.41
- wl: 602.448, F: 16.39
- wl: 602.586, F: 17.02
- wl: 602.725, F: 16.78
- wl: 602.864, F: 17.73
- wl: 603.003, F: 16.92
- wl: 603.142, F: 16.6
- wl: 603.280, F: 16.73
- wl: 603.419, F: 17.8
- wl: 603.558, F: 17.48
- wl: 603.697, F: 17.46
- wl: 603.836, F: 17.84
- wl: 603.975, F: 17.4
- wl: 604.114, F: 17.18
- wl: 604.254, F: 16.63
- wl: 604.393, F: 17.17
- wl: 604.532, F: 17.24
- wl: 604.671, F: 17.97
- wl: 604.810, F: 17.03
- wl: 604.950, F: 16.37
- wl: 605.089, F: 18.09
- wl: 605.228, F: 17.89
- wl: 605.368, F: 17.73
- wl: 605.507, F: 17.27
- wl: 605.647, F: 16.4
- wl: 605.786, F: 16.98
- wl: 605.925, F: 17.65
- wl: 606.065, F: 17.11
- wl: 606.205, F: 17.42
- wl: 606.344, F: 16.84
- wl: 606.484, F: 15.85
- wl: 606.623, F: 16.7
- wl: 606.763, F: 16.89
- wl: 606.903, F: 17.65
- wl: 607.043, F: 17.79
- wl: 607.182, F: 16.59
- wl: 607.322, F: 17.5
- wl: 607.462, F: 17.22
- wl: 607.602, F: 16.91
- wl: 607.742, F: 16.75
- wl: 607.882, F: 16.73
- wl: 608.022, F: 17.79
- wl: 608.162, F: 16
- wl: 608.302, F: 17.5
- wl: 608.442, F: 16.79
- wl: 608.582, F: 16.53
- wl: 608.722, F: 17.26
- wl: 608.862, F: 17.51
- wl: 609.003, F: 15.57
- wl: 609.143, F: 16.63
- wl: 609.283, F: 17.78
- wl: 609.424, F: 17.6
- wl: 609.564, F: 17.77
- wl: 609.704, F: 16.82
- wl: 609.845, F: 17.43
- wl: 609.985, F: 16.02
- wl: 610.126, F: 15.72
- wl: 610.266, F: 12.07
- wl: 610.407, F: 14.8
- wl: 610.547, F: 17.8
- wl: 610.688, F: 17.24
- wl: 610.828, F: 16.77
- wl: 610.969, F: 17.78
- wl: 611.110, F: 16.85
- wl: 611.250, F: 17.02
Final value 0.04 mag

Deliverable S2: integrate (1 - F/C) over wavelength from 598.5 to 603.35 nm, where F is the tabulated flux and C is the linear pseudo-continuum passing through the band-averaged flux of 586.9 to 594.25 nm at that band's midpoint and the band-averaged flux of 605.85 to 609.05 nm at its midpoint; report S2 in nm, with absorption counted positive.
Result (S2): -0.205 nm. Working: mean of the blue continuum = 14.1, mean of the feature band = 16.5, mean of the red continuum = 17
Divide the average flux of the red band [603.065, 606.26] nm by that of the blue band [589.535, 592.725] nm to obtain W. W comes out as 1.18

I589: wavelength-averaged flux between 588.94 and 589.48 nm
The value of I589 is 6.71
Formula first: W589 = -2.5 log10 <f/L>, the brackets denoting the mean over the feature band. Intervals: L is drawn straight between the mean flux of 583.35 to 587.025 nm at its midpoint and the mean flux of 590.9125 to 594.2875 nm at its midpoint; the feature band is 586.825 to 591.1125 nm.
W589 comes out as 0.269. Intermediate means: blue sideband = 16.5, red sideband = 16.1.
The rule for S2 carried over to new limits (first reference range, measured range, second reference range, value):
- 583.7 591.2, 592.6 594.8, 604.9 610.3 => -0.18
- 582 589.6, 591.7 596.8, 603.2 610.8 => -0.15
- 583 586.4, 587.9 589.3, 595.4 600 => 0.51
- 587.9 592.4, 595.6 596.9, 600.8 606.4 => -0.15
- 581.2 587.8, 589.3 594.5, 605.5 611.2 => 0.56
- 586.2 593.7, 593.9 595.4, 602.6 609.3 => -0.14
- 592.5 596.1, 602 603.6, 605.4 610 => 0.00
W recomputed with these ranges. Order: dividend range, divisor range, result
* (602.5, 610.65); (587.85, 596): 1.18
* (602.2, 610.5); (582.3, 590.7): 1.16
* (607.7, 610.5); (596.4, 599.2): 1.01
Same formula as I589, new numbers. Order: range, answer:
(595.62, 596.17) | 16.1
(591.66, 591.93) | 15.8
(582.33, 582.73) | 17.4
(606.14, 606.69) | 16.7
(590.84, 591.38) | 16.3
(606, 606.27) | 17.2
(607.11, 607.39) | 17.1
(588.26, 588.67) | 13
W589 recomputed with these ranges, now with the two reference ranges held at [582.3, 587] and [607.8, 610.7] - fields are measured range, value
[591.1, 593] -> 0.041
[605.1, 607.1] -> -0.036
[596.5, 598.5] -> 0.016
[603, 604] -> -0.044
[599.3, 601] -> -0.001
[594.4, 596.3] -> 0.016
